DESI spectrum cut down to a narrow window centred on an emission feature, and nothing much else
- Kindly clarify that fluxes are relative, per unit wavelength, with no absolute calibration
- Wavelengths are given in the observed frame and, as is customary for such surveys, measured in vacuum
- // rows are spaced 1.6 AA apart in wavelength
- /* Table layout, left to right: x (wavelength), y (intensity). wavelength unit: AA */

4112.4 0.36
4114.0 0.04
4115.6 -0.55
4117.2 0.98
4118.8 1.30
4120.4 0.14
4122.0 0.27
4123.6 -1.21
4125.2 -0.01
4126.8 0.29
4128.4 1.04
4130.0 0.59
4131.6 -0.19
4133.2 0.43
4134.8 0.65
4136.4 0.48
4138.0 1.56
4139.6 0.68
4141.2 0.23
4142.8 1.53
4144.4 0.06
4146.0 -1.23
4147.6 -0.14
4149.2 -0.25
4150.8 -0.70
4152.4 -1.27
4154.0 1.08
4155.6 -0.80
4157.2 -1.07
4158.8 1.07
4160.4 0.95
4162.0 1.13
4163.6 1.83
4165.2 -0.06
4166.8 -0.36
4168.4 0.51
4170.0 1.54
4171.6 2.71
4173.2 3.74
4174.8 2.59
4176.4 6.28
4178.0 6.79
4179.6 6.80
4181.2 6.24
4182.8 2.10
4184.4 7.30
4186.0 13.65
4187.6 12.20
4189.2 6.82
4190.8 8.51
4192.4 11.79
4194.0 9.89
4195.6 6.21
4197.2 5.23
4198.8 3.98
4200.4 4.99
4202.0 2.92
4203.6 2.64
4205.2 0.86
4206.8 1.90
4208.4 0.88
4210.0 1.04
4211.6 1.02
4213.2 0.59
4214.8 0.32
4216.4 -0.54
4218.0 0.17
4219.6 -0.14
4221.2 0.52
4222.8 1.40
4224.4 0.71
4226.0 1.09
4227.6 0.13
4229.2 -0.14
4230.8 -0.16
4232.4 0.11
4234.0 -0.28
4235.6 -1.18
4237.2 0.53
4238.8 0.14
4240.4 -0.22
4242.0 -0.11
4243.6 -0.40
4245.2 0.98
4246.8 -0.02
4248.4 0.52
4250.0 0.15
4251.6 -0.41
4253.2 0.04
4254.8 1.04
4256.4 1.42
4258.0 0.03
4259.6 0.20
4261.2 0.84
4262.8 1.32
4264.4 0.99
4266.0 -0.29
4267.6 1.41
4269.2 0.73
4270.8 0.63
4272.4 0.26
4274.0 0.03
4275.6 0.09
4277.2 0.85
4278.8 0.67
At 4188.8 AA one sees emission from Lyman alpha 1216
